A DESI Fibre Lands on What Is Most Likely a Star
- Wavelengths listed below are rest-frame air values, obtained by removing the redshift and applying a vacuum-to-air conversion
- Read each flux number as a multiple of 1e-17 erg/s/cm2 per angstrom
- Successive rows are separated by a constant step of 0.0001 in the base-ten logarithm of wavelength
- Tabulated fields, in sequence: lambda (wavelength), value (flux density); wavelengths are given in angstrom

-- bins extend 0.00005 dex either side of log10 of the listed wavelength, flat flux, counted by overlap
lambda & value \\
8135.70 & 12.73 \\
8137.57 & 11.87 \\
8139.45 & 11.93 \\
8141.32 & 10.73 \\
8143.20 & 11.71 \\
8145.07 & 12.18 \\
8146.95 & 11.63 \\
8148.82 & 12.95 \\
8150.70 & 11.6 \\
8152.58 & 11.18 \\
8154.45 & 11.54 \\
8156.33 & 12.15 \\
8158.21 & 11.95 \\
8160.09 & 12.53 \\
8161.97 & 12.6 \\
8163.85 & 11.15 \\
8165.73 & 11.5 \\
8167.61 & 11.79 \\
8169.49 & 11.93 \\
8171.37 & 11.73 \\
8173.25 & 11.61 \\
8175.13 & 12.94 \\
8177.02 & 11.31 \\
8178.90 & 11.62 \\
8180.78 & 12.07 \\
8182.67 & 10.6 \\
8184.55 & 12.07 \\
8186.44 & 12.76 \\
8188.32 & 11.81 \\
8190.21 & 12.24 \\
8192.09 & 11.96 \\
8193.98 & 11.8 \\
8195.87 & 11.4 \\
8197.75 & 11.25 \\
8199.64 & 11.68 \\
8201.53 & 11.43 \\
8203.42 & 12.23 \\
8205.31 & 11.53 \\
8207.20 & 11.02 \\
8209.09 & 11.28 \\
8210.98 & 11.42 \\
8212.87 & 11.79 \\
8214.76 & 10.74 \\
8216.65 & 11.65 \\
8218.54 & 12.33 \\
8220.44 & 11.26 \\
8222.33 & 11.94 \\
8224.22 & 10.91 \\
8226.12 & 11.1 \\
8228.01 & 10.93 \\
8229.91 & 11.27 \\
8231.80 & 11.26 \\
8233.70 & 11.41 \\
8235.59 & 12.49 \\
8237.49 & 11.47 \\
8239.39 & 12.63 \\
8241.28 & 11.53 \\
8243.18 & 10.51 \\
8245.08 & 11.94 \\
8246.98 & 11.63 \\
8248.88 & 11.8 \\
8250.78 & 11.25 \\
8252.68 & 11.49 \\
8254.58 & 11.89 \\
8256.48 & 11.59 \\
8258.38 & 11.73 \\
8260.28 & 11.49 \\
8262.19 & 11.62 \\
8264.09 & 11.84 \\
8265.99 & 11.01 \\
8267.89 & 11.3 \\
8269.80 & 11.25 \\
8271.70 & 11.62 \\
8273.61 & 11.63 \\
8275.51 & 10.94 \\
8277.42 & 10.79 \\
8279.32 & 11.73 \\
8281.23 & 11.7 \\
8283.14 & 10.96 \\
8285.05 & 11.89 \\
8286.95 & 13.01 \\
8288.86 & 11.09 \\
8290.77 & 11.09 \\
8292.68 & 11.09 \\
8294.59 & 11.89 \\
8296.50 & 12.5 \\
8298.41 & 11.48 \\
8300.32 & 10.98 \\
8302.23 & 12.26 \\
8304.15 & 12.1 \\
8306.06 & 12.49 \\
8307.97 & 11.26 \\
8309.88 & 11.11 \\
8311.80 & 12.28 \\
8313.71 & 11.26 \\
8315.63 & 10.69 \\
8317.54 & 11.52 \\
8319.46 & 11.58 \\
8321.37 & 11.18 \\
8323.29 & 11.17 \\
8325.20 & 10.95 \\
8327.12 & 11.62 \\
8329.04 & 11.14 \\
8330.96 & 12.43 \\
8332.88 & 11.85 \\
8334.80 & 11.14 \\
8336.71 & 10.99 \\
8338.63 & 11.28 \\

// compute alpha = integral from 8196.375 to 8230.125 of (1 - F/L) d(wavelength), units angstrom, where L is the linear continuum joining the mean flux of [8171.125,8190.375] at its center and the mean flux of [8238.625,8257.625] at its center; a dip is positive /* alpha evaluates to 0.9 angstrom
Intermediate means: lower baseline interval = 11.9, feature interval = 11.4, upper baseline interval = 11.6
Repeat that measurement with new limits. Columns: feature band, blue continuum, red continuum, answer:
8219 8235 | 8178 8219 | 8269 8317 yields 0.43 angstrom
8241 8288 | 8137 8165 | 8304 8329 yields 0.19 angstrom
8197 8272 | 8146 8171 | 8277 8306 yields 1.61 angstrom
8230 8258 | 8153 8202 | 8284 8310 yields 0.37 angstrom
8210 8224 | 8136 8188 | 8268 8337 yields 0.20 angstrom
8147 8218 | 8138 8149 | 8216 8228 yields -0.74 angstrom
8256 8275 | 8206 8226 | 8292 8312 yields 0.20 angstrom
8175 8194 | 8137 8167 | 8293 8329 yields -0.20 angstrom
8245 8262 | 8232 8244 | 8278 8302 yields 0.03 angstrom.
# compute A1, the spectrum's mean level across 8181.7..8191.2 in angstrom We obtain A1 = 11.9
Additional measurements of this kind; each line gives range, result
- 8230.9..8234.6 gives 11.3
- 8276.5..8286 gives 11.4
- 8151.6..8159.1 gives 11.7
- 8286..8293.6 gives 11.6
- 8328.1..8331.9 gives 11.8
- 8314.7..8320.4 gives 11.3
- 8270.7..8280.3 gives 11.3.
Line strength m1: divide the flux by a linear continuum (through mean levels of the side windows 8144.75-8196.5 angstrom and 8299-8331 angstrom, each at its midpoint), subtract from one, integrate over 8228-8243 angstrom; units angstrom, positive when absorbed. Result 0.13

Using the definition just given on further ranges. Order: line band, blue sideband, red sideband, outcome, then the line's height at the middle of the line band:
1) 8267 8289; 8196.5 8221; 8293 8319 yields 0.2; 11.6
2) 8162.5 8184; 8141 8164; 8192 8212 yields 0.1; 11.7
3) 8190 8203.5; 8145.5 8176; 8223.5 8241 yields 0.0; 11.7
